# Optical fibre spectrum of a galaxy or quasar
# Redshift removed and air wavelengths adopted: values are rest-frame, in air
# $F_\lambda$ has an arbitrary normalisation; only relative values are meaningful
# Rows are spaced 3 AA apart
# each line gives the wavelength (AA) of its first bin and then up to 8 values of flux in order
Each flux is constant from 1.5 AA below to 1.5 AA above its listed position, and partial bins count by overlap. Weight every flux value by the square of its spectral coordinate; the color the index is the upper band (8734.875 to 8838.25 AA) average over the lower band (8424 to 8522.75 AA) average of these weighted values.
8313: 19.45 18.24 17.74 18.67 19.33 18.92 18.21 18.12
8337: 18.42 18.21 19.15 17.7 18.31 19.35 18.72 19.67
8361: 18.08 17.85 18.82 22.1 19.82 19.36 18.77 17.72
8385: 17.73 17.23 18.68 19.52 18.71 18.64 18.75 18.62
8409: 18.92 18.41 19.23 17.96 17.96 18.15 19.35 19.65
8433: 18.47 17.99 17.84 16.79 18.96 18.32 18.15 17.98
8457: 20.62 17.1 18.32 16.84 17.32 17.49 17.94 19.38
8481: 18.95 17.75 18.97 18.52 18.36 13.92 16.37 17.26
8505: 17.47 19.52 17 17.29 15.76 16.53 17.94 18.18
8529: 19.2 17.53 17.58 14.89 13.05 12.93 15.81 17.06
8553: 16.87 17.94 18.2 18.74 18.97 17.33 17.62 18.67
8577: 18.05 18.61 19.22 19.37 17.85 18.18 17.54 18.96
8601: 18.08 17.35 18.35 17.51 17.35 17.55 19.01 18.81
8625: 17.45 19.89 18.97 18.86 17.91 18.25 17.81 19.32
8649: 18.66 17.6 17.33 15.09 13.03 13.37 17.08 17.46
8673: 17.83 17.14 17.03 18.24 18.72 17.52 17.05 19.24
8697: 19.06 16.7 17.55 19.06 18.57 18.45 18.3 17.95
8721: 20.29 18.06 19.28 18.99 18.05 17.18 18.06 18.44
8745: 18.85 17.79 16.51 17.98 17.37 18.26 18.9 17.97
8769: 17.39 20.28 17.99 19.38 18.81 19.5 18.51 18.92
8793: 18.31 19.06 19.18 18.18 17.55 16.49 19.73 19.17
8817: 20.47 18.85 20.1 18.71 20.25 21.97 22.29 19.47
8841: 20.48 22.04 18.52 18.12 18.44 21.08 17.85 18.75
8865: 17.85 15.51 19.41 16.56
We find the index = 1.1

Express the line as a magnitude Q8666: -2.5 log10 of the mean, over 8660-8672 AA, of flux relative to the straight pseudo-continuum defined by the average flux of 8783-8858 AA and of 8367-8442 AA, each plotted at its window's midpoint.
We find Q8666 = 0.23 mag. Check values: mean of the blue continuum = 18.7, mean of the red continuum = 19.4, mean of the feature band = 15.4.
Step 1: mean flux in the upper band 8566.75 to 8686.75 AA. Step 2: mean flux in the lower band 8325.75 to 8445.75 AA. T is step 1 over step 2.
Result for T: 0.96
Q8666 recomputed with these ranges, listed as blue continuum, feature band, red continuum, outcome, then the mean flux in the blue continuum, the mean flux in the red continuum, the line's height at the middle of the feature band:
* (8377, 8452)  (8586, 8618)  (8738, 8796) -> 0.027 mag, 18.4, 18.4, 18.4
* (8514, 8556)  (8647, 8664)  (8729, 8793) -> 0.084 mag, 16.5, 18.3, 17.5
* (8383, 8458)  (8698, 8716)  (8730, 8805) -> 0.015 mag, 18.5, 18.4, 18.4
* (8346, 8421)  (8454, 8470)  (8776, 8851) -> 0.047 mag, 18.8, 19.4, 18.9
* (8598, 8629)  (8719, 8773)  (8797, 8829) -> 0.021 mag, 18.1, 18.9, 18.7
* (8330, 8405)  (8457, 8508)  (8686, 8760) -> 0.046 mag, 18.7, 18.2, 18.5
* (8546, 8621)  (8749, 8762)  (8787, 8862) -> 0.082 mag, 18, 19.4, 19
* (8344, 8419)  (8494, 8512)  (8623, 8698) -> 0.079 mag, 18.8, 17.6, 18.2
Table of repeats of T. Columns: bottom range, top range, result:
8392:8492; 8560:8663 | 0.98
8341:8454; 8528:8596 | 0.94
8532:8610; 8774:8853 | 1.10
